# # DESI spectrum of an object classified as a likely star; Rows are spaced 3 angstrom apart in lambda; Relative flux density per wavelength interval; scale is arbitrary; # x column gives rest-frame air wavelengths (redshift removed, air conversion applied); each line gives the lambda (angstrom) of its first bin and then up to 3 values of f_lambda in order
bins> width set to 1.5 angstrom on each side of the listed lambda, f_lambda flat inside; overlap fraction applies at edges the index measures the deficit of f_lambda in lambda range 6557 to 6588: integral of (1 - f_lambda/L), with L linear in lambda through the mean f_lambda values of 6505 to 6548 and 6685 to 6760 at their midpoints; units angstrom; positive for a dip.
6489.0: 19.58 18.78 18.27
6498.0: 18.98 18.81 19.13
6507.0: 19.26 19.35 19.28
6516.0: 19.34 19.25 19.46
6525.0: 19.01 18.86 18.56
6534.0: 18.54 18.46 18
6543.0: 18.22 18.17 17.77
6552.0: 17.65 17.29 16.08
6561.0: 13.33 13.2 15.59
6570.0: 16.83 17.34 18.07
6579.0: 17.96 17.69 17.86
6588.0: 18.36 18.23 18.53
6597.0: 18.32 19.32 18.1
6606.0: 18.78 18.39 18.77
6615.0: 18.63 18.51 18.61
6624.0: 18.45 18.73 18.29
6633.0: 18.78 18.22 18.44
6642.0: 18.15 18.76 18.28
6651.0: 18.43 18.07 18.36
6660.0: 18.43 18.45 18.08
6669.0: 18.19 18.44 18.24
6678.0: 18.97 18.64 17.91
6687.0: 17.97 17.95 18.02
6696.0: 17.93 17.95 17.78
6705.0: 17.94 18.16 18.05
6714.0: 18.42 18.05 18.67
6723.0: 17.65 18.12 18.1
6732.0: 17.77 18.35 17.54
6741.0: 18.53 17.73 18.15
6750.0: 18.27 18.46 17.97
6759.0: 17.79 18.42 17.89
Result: 3.6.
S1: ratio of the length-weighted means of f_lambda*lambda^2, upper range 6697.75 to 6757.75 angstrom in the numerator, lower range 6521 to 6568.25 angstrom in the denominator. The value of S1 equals 1.10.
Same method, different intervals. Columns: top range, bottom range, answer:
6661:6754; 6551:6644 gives 1.06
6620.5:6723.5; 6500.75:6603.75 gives 1.05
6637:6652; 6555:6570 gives 1.25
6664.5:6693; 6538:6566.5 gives 1.14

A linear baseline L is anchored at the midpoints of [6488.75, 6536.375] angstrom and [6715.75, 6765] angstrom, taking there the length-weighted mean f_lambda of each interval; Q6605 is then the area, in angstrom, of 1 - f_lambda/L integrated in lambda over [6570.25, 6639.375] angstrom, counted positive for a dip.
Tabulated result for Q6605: 1.1 angstrom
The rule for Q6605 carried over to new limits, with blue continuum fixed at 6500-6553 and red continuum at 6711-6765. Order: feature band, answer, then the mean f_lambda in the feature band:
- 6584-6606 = 0.1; 18.4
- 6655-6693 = 0.0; 18.3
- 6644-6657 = 0.0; 18.4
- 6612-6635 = -0.2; 18.6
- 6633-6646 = 0.0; 18.4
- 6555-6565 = 2.1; 14.7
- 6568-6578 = 0.7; 17.3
